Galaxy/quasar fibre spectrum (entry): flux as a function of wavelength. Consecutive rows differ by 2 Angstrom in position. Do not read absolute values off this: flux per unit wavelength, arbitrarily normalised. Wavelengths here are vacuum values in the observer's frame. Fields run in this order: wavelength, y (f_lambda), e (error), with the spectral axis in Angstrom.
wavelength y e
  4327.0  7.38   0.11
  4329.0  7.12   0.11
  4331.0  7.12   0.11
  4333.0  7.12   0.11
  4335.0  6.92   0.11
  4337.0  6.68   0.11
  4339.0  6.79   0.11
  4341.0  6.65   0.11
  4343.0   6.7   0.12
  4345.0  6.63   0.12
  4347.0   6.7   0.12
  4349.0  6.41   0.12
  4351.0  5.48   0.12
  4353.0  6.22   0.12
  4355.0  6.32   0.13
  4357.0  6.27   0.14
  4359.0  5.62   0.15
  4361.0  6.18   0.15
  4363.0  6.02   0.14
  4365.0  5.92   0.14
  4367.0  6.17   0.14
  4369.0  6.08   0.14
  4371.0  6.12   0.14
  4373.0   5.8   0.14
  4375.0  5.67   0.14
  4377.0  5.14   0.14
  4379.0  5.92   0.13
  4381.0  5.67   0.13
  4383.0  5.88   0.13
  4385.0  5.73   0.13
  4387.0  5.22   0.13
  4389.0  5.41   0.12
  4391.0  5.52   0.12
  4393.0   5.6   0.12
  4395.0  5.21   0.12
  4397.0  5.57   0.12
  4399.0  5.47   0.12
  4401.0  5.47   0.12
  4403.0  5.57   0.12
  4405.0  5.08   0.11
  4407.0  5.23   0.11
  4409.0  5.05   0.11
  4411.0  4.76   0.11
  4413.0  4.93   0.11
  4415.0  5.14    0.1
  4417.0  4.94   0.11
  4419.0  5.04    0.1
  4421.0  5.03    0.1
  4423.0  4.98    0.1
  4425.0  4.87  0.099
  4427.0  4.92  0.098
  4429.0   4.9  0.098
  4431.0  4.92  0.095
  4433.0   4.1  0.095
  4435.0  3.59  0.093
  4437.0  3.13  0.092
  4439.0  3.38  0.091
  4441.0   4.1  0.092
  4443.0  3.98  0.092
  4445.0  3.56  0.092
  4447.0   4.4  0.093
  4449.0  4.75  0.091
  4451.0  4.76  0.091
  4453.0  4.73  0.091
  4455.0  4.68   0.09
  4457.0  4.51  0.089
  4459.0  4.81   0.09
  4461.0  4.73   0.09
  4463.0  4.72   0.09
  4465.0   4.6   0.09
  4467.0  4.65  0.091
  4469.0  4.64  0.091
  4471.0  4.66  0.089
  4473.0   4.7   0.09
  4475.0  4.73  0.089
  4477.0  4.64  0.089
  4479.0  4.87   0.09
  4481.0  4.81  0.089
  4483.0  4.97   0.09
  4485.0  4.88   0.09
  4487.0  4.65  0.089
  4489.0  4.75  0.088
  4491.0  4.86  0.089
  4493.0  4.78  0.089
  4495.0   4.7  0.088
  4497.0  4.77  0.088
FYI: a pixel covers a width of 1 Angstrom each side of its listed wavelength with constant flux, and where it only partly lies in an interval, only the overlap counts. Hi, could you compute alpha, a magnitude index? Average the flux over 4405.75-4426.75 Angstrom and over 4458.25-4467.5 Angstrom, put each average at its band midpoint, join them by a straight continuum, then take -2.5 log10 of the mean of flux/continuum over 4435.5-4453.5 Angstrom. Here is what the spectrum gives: 0.19 mag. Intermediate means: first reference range 5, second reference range 4.7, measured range 4.06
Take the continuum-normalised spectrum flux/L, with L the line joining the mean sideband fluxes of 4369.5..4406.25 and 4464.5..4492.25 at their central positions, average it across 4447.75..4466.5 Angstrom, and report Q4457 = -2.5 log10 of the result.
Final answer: 0.06 mag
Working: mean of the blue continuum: 5.56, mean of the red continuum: 4.75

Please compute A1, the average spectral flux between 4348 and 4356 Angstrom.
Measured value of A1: 6.11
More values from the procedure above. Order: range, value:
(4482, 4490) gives 4.81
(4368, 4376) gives 5.92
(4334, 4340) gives 6.8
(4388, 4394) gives 5.51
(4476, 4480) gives 4.75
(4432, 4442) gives 3.66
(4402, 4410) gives 5.23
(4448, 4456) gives 4.73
